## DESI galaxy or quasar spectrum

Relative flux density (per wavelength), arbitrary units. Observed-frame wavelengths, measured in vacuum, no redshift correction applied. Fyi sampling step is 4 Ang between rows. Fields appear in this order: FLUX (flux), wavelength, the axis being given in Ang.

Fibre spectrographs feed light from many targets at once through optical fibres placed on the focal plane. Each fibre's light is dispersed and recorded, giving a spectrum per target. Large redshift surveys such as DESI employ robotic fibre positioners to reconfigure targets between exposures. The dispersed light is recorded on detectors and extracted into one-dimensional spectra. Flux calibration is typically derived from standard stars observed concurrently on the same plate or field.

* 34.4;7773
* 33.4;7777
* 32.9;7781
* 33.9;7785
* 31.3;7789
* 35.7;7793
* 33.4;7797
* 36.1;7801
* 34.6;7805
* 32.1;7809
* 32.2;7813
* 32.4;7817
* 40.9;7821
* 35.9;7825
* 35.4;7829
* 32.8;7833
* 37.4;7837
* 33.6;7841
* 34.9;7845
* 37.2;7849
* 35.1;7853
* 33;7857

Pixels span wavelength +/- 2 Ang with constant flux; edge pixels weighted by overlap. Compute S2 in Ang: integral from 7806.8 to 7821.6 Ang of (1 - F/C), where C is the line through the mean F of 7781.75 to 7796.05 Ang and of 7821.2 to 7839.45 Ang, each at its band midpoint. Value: 0.5 Ang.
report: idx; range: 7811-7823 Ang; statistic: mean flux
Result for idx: 35.2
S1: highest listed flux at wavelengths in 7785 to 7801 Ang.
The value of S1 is 36.1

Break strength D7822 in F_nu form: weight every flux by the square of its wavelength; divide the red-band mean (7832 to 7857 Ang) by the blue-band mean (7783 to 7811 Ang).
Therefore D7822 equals 1.05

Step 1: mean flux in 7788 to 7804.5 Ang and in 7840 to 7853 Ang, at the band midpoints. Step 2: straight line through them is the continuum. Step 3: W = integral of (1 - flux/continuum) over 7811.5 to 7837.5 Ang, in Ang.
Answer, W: -0.2 Ang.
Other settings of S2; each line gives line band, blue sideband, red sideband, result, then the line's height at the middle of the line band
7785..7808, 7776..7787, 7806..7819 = -0.8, 32.9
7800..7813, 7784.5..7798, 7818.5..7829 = 0.6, 35.4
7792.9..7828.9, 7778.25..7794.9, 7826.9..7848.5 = -0.7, 34.2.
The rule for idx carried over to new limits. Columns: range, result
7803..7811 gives 33.4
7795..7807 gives 34.7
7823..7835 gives 34.7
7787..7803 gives 34.1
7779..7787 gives 33.4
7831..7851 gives 35.2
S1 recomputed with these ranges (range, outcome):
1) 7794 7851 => 40.9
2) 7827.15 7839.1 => 37.4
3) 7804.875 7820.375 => 34.6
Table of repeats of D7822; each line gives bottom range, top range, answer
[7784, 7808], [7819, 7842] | 1.07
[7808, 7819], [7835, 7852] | 1.12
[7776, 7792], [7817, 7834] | 1.10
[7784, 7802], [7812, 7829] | 1.05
